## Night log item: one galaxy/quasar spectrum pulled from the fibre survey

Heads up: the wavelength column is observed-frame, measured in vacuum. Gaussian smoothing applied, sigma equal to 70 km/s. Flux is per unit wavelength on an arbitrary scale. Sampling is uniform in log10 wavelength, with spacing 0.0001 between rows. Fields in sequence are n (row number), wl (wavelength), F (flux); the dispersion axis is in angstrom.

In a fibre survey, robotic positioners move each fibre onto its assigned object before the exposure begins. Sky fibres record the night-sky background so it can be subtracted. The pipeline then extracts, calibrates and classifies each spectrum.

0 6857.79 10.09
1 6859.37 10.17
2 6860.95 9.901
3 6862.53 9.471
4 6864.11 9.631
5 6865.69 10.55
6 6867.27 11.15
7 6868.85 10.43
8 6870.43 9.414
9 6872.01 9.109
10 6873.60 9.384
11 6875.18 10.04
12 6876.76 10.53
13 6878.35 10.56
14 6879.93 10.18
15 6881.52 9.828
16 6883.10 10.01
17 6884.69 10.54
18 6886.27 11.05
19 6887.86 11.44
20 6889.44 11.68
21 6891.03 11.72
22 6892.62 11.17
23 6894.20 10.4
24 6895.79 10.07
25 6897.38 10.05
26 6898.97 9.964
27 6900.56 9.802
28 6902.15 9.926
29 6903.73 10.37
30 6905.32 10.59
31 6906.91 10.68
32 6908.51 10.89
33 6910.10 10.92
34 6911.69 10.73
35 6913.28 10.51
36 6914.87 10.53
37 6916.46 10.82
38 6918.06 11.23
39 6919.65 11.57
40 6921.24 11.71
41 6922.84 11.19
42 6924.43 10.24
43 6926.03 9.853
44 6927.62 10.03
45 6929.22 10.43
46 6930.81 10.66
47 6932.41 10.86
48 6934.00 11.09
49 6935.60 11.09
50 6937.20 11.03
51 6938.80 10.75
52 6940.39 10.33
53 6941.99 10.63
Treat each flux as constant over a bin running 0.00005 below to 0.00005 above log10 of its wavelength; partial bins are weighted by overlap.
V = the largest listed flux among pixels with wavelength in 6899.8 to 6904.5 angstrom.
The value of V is 10.37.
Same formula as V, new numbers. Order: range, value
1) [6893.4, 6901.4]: 10.4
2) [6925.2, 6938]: 11.09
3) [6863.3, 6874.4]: 11.15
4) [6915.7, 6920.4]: 11.57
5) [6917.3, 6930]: 11.71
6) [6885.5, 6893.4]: 11.72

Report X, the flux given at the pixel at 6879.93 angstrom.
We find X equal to 10.18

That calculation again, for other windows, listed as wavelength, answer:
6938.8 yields 10.75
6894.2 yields 10.4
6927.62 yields 10.03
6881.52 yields 9.828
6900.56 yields 9.802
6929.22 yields 10.43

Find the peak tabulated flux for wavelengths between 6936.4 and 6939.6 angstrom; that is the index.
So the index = 11.03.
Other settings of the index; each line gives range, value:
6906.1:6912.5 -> 10.92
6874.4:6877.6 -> 10.53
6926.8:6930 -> 10.43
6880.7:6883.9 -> 10.01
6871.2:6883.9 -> 10.56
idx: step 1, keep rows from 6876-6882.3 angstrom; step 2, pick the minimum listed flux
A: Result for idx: 9.828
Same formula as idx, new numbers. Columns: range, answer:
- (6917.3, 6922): 11.23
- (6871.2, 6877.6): 9.109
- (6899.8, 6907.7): 9.802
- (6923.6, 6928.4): 9.853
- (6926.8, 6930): 10.03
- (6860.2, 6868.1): 9.471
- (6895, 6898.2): 10.05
